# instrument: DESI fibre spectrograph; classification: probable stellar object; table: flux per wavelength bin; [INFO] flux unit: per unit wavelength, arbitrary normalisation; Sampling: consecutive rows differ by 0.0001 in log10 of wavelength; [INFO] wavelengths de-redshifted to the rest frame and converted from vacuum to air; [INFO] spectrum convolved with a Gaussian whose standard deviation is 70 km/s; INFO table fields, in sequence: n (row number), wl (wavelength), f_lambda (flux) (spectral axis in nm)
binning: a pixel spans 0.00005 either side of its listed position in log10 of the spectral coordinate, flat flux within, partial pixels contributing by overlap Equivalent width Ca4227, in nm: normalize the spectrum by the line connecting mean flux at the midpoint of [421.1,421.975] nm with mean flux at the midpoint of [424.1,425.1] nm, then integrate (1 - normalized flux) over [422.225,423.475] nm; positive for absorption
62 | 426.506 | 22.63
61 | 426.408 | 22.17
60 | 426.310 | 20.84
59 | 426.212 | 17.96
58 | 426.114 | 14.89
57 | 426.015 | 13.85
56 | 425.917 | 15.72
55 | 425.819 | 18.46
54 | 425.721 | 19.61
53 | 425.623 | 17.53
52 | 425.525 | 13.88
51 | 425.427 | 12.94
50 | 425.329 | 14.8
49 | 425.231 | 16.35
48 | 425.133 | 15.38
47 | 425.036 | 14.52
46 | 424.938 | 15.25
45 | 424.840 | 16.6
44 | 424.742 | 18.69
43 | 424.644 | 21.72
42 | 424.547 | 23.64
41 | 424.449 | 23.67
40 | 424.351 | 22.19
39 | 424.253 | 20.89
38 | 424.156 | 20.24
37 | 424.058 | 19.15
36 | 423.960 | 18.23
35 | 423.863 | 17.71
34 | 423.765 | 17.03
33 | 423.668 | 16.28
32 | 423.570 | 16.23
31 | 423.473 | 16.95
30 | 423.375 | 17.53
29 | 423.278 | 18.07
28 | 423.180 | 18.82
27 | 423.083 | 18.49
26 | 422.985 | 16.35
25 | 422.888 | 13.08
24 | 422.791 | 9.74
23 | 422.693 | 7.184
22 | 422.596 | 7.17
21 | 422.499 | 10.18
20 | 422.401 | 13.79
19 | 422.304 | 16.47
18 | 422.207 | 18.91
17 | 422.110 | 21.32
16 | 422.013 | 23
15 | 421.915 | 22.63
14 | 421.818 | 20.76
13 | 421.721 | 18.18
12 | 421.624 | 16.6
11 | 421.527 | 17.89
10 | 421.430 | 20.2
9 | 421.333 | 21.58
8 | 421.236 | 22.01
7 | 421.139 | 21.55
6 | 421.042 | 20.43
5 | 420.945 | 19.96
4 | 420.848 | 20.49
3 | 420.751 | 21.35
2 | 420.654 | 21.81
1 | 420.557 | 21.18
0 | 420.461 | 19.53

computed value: 0.36 nm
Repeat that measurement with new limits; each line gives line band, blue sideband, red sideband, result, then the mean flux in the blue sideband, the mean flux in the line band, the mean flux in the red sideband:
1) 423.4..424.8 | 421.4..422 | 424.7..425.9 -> -0.18 nm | 19.6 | 19.4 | 16.1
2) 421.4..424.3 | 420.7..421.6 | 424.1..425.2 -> 0.43 nm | 20.5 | 16.9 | 19.3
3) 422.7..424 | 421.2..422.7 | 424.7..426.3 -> 0.06 nm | 17.6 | 16.2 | 16.1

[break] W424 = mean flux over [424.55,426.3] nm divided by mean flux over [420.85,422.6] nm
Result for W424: 0.89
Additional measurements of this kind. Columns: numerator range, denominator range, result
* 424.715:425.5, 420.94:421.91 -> 0.77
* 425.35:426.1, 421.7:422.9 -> 1.02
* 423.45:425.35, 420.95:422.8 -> 1.04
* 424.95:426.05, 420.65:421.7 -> 0.78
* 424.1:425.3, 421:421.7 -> 0.95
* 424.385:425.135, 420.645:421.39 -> 0.90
